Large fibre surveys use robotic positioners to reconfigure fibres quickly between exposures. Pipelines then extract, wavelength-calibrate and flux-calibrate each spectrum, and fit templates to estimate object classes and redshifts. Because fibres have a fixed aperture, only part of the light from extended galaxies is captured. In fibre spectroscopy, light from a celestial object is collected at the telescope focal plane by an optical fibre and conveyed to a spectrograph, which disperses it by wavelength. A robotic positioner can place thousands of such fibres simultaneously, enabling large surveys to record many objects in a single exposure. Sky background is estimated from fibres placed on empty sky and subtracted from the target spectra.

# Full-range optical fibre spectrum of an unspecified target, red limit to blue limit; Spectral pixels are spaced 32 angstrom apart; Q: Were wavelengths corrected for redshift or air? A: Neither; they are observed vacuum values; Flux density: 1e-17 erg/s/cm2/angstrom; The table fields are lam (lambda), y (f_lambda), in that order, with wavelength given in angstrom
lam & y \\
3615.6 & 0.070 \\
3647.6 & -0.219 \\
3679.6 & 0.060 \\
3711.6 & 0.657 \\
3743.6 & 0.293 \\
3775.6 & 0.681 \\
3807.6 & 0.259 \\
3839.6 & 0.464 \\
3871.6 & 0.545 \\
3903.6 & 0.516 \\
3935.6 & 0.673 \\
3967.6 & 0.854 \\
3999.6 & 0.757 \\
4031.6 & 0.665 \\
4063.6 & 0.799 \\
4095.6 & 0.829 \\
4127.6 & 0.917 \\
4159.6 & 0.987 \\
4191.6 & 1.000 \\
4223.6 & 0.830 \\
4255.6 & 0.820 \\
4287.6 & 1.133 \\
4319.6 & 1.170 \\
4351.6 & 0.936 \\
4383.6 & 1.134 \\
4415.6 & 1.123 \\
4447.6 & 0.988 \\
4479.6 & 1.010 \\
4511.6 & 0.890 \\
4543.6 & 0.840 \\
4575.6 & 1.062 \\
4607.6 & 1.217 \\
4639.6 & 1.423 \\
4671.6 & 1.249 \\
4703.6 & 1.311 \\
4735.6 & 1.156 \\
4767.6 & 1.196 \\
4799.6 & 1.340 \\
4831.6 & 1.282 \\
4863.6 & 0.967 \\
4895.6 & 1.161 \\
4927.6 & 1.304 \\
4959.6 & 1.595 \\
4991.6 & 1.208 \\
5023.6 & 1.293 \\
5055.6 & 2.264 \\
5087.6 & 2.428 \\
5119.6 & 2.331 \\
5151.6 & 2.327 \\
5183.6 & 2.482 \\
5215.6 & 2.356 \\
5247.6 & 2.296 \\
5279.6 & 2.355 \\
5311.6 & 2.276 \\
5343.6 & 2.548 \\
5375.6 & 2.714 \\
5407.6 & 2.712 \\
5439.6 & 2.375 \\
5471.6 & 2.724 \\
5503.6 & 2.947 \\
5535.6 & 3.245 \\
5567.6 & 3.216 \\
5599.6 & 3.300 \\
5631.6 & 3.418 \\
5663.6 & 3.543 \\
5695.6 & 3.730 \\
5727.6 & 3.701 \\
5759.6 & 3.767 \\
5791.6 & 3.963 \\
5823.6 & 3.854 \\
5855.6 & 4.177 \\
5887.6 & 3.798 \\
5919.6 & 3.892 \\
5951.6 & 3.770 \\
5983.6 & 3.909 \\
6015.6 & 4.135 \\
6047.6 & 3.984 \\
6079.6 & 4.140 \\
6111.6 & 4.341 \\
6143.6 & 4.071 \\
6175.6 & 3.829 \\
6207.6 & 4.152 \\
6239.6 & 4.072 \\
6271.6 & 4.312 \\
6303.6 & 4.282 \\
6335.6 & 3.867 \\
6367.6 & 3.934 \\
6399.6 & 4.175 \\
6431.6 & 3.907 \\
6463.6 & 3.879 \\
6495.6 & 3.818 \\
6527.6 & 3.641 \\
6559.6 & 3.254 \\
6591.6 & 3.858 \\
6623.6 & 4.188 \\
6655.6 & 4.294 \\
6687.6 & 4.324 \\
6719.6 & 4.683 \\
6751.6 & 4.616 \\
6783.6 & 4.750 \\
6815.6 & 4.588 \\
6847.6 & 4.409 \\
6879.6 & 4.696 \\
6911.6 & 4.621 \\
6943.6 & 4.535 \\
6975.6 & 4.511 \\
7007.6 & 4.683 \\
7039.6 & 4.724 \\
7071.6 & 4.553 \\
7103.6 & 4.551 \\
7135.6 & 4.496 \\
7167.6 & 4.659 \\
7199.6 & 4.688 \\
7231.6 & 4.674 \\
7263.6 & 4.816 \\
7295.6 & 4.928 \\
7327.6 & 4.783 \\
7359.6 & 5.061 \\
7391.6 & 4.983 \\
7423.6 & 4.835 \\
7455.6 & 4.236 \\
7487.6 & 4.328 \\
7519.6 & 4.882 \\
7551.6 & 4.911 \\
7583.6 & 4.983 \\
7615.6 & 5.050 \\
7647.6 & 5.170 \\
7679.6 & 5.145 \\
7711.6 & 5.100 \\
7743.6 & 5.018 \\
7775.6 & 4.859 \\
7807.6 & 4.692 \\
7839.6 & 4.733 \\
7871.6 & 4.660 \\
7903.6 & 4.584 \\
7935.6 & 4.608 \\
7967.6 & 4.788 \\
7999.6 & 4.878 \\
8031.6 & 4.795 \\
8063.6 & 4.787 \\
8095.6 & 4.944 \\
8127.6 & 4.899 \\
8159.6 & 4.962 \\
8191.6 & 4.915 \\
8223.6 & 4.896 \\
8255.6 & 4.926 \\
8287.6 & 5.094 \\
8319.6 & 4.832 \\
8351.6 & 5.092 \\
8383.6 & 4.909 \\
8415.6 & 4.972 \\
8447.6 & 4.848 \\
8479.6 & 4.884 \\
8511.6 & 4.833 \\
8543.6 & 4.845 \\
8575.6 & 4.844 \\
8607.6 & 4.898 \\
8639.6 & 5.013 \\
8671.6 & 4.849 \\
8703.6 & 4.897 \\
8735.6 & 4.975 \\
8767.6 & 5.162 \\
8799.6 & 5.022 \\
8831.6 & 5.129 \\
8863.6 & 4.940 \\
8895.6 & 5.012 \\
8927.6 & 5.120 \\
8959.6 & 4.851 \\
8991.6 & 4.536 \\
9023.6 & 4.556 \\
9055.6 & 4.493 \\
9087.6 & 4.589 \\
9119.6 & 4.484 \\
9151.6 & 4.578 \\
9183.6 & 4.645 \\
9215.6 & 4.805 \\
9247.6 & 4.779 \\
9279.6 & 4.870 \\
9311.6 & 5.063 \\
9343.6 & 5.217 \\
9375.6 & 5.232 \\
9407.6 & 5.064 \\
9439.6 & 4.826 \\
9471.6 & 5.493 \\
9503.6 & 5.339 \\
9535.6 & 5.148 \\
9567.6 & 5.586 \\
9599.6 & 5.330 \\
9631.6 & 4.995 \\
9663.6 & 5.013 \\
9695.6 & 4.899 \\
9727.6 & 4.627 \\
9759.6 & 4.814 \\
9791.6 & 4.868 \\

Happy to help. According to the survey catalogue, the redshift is 0.27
